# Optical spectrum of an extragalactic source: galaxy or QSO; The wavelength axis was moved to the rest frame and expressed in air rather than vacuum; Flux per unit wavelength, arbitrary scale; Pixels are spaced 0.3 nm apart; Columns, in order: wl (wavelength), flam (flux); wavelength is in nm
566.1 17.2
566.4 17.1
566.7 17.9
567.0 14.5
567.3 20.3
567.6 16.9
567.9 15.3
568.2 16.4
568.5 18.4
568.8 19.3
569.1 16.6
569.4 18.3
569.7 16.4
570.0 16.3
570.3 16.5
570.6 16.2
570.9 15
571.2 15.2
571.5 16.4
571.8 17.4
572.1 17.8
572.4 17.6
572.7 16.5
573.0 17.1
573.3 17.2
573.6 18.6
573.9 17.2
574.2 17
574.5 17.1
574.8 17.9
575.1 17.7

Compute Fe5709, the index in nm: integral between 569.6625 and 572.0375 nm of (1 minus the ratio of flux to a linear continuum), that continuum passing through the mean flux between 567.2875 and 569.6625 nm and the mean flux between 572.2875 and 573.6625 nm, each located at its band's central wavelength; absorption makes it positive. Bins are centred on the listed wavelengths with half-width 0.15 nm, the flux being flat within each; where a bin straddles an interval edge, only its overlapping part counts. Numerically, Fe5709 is 0.16 nm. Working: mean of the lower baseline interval 17.5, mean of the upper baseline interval 17.3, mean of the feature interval 16.2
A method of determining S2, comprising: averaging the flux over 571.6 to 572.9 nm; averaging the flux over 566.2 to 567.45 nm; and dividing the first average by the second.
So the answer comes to 0.99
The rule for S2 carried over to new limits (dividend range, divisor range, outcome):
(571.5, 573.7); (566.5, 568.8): 1.01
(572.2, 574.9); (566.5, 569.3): 1.00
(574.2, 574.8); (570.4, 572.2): 1.06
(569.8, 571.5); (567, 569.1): 0.91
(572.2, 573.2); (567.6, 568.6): 1.03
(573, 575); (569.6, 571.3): 1.10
